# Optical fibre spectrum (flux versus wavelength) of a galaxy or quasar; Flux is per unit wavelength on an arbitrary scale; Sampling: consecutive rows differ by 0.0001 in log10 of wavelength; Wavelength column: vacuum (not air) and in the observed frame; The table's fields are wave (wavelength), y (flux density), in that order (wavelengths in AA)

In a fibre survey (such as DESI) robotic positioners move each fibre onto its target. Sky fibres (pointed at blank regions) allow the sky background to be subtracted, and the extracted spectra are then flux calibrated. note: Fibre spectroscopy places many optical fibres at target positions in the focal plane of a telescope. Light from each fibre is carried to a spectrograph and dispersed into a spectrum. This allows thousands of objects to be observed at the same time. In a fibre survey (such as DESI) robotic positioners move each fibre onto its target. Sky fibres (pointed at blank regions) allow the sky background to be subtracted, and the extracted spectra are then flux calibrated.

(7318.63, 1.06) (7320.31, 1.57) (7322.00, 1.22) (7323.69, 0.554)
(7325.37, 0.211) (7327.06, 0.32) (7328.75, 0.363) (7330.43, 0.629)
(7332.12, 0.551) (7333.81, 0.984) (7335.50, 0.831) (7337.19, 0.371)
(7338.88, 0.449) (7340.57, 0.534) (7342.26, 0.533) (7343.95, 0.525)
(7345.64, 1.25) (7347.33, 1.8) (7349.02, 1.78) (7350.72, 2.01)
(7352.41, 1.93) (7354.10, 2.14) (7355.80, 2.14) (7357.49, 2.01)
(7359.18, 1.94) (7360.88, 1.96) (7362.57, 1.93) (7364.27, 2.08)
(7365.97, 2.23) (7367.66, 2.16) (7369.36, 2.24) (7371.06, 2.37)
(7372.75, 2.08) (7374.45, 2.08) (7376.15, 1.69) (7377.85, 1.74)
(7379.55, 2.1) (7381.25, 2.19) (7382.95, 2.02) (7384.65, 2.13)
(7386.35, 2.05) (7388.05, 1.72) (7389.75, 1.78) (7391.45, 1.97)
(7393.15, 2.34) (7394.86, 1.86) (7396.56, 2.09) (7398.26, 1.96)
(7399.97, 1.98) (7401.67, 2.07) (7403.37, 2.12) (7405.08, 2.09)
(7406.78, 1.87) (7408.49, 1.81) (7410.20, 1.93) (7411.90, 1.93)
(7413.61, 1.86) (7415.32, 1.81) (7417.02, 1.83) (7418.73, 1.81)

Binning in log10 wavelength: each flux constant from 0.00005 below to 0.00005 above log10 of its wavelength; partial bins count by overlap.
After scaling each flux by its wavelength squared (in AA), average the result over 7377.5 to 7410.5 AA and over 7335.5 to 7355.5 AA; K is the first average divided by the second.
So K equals 1.66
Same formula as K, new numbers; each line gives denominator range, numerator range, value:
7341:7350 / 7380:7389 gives 1.76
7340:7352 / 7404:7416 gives 1.55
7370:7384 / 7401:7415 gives 0.97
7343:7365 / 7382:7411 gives 1.12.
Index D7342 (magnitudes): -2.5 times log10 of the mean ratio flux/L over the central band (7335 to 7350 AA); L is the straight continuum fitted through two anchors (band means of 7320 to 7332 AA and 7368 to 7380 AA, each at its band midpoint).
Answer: 0.28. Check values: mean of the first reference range 0.648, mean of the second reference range 2.04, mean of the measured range 0.908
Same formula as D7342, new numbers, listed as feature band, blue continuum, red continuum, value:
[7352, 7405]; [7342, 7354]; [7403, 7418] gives -0.20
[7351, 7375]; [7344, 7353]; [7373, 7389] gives -0.17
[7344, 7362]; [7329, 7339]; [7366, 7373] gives -0.23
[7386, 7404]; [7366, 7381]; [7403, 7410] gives 0.00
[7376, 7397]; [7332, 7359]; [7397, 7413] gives -0.13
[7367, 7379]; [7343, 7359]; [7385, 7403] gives -0.10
